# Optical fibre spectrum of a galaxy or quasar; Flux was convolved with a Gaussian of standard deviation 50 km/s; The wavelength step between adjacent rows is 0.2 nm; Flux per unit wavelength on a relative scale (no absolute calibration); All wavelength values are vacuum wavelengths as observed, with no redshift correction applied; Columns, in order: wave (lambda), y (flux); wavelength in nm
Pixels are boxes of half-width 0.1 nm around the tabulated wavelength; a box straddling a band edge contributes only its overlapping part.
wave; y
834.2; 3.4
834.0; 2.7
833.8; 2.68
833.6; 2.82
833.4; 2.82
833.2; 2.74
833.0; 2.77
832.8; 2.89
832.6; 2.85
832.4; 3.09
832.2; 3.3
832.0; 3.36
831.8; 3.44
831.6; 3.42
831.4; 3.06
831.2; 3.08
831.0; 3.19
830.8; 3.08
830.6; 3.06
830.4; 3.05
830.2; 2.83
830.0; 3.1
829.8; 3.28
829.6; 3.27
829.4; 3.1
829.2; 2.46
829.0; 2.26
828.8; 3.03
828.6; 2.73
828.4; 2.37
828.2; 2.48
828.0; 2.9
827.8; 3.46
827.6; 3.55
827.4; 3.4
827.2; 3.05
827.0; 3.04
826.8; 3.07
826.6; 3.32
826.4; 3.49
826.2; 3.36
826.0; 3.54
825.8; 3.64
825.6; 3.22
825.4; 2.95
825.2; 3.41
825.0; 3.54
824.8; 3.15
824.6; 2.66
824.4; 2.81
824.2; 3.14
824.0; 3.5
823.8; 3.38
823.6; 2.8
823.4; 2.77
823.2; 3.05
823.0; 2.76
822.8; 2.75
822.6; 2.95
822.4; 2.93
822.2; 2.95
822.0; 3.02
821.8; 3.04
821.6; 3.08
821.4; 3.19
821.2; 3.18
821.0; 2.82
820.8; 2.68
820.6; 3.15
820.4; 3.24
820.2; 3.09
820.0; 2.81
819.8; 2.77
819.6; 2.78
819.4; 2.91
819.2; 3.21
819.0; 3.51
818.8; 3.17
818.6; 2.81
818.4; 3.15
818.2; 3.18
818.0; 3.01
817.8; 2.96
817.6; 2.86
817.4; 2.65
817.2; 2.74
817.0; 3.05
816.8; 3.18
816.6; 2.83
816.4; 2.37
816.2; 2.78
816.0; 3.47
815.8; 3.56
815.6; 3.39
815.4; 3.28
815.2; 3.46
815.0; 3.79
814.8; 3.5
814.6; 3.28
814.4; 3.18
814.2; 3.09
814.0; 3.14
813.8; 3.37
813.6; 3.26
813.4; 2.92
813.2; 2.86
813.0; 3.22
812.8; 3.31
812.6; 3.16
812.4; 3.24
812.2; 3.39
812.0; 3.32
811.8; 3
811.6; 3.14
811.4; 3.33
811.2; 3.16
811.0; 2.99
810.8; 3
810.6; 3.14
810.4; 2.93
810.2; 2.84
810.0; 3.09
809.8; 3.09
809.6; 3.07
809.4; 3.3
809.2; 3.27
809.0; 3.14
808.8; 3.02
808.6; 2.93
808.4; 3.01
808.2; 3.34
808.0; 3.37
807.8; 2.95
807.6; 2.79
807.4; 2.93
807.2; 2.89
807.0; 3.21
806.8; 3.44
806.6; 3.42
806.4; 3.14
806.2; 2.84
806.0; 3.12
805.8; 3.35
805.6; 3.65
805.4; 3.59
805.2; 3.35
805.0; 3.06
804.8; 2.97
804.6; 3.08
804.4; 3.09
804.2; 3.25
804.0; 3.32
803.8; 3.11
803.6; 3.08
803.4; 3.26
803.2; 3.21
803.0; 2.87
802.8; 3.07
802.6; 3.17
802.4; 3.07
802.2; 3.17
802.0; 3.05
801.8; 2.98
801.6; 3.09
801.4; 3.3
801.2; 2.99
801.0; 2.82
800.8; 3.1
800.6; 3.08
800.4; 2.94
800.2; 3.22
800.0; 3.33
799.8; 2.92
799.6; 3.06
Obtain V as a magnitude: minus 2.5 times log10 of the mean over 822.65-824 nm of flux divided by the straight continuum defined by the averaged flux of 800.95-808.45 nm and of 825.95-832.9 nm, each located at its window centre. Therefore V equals 0.05 mag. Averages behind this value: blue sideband 3.15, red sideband 3.08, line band 2.96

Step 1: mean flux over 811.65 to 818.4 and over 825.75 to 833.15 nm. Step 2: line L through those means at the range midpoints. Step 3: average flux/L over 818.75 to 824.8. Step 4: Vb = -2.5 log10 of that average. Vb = 0.04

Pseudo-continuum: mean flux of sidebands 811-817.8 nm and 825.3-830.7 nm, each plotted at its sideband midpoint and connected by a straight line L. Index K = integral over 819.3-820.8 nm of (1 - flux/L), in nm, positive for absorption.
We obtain 0.08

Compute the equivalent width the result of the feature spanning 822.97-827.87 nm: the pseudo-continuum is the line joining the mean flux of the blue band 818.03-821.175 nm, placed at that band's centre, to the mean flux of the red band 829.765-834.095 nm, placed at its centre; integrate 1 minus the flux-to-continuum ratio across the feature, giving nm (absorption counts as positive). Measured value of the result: -0.30 nm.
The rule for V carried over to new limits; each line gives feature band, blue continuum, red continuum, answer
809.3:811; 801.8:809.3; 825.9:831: 0.03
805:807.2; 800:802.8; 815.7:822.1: -0.07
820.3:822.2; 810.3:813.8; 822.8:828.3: 0.04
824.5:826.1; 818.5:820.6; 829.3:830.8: -0.07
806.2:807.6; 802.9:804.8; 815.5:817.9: -0.01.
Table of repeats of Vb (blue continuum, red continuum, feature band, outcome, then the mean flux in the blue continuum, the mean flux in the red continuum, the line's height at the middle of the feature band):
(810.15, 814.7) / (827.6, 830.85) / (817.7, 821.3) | 0.01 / 3.15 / 2.92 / 3.05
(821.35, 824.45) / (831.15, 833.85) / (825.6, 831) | -0.02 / 3.01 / 3.03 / 3.02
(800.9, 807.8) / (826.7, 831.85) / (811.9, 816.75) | -0.04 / 3.14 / 3.03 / 3.09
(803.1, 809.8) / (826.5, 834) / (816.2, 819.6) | 0.05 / 3.17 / 3.01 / 3.09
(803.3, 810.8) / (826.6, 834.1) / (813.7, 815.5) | -0.08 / 3.14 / 3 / 3.1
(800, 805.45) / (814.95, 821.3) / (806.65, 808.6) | 0.00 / 3.12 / 3.05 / 3.1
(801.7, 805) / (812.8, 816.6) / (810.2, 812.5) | 0.02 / 3.11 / 3.21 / 3.18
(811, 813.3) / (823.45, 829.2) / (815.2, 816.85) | 0.01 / 3.18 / 3.1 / 3.16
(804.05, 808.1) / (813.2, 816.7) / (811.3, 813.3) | 0.00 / 3.18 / 3.21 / 3.2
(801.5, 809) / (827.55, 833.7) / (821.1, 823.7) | 0.03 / 3.14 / 2.99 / 3.04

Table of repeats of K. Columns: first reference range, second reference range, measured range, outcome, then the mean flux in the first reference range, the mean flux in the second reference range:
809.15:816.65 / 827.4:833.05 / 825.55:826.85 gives -0.14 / 3.17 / 3.03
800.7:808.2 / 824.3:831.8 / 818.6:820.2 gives 0.05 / 3.14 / 3.1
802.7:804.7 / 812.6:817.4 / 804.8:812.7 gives -0.01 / 3.13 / 3.16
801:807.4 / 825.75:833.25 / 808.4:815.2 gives -0.07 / 3.16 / 3.08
